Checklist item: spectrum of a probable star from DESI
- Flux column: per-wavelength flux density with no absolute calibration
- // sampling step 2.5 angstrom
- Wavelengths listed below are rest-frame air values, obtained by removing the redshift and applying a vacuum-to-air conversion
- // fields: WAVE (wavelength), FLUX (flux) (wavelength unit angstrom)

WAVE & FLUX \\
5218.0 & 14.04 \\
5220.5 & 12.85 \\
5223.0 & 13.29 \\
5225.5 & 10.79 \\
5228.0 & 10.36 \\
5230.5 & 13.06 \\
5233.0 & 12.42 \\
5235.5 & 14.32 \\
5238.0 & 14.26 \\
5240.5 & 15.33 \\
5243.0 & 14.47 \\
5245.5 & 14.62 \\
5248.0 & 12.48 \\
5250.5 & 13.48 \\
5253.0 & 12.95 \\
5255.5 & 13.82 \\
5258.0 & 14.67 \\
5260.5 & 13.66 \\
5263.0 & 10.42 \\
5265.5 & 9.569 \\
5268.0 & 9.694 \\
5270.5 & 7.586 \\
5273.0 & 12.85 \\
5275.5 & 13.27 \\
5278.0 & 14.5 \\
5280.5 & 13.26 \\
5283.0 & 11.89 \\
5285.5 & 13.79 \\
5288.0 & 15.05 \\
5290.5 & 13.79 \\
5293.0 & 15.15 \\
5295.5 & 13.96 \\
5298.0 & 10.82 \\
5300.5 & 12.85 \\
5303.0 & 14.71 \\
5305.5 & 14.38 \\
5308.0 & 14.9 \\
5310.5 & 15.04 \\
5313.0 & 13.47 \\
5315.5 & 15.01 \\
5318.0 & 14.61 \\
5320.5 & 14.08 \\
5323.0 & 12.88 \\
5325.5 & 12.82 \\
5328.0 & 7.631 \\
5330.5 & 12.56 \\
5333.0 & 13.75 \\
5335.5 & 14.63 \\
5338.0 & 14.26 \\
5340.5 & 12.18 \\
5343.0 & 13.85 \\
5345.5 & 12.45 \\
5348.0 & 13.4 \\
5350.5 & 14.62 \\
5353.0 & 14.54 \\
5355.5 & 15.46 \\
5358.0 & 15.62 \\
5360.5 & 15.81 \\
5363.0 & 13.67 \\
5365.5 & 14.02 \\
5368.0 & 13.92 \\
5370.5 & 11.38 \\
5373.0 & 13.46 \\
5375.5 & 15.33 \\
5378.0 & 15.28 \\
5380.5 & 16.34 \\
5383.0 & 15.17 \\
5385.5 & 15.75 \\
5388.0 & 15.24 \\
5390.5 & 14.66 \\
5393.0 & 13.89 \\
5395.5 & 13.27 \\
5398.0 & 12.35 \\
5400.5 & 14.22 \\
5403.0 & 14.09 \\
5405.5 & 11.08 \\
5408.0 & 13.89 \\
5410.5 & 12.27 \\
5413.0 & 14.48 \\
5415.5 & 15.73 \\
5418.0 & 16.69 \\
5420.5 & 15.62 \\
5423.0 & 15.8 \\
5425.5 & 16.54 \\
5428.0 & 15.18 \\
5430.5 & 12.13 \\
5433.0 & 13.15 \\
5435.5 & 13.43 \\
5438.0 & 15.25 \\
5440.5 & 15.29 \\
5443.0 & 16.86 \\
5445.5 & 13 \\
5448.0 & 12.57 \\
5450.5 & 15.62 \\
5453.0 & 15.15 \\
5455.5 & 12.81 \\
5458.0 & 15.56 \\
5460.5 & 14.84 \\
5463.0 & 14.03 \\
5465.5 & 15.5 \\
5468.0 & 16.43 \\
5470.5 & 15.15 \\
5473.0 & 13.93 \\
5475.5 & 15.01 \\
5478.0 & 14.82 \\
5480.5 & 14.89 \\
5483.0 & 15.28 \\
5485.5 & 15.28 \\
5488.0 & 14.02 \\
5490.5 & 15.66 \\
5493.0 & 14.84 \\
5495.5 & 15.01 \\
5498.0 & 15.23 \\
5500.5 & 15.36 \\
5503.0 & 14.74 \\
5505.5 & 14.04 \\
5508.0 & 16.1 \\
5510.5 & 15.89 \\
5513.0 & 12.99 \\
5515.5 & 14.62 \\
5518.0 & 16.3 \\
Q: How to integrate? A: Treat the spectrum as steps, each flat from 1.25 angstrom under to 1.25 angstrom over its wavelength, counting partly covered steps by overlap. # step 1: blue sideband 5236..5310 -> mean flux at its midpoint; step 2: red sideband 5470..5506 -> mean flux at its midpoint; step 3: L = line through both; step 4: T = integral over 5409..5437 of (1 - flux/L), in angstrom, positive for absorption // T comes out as -0.5 angstrom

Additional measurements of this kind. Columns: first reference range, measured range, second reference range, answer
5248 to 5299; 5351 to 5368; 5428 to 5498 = -1.5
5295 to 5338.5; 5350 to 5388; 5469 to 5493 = -2.2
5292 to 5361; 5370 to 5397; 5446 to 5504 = -0.8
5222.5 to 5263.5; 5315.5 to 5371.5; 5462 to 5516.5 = 1.4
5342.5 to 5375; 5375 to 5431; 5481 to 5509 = -0.9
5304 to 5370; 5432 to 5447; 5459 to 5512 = 0.2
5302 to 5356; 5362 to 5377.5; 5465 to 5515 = 0.3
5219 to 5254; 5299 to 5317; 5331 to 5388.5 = -0.6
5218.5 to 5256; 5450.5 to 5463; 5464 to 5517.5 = 0.1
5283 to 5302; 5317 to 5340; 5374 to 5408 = 1.4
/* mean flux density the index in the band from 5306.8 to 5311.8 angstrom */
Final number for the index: 15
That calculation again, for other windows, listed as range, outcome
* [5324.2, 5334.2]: 11.7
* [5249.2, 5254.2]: 13.2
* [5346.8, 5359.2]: 14.7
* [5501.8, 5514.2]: 14.8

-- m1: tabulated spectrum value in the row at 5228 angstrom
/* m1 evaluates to 10.36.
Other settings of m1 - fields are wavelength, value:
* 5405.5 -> 11.08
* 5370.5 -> 11.38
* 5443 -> 16.86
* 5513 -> 12.99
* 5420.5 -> 15.62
